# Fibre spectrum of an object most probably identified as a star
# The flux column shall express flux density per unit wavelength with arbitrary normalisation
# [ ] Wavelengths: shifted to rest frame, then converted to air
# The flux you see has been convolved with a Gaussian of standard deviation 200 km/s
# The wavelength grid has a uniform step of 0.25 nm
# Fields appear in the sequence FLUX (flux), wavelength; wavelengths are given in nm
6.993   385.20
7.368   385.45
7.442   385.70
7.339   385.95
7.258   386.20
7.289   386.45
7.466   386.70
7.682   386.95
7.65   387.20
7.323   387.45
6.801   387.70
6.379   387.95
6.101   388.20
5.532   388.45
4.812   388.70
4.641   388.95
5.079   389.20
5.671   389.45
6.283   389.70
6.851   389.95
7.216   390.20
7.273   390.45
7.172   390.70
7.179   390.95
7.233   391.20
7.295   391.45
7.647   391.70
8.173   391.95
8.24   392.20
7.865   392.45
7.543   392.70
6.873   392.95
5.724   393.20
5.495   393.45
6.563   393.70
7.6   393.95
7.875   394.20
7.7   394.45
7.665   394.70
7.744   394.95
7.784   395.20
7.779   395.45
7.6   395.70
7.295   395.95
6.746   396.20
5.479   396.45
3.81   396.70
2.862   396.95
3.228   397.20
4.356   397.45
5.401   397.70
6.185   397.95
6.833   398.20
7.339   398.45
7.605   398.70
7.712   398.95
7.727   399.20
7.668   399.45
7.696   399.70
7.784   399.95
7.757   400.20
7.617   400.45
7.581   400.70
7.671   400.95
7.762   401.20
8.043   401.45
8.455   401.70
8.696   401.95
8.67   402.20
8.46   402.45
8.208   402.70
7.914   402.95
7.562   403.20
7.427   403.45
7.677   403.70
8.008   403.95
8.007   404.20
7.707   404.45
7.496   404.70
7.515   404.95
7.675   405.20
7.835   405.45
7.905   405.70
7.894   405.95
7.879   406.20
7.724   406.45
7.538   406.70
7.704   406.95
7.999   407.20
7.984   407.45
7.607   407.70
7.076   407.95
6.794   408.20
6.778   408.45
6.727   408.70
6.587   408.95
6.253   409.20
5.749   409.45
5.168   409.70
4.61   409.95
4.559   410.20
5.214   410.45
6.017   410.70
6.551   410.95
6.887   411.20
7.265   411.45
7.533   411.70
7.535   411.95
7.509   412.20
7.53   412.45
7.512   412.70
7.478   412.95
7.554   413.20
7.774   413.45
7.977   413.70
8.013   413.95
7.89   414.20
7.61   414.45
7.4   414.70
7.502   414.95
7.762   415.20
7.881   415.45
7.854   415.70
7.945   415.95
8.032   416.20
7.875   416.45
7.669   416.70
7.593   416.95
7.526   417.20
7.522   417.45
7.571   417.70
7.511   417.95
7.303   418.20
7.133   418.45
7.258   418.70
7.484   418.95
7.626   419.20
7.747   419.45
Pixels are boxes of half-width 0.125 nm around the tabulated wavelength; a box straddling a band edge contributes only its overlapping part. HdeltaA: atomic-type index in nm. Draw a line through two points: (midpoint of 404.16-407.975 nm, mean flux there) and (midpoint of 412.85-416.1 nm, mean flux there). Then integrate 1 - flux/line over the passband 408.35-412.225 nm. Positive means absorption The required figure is 0.73 nm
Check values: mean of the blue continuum 7.73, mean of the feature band 6.27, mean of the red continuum 7.75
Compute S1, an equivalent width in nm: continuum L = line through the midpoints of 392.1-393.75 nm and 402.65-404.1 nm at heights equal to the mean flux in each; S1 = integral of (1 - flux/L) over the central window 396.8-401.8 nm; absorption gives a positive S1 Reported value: 0.41 nm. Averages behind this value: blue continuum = 6.9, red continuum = 7.78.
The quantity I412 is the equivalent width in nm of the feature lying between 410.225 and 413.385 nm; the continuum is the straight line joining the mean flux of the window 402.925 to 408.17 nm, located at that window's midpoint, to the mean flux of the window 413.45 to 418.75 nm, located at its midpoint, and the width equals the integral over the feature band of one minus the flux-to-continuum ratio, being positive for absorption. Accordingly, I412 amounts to 0.29 nm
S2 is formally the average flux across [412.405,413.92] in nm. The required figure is 7.67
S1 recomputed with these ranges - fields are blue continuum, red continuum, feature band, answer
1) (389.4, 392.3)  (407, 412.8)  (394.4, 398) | 0.51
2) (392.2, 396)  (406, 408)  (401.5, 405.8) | -0.20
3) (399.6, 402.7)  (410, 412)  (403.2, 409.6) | -0.26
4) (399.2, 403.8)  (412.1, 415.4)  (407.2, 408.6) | 0.09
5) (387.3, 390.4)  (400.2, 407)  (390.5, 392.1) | -0.26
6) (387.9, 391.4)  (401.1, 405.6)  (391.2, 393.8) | -0.21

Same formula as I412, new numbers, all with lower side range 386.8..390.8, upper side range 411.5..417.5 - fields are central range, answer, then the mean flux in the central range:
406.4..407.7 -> -0.08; 7.78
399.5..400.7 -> -0.13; 7.7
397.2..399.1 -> 0.16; 6.29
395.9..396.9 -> 0.19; 5.5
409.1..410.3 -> 0.35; 5.26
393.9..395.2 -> -0.20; 7.73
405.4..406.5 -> -0.09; 7.86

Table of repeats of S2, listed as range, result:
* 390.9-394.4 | 7.25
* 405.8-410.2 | 6.88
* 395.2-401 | 6.61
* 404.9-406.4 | 7.79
